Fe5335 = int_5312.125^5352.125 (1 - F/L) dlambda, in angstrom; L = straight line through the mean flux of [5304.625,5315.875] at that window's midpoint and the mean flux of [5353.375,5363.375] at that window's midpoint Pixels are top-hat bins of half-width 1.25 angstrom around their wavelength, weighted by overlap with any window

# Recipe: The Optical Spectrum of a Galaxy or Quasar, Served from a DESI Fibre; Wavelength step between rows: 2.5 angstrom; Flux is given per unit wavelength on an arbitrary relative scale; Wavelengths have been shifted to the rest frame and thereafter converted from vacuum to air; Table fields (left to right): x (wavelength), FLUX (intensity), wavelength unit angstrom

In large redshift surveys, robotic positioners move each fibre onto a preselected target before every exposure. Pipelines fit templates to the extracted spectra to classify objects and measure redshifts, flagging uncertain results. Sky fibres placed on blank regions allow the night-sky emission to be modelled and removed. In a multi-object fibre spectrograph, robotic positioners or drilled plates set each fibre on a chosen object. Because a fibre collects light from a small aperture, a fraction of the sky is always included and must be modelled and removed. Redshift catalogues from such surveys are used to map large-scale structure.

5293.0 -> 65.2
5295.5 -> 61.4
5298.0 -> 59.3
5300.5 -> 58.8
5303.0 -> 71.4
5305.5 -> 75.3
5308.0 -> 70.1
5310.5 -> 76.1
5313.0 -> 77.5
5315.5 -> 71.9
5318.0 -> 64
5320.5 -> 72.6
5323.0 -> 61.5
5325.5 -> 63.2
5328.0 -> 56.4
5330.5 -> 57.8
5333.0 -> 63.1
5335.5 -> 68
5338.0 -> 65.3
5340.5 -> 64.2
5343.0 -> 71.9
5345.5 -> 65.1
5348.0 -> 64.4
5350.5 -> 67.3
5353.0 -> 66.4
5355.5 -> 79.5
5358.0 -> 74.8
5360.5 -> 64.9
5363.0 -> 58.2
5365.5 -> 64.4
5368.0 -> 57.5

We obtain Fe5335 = 3.6 angstrom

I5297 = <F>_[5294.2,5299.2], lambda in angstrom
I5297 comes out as 60.4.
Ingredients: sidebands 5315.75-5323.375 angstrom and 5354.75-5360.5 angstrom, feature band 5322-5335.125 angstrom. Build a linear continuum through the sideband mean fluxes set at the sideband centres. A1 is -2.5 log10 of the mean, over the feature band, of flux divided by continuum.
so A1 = 0.14 mag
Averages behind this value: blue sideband 67.3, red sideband 74.3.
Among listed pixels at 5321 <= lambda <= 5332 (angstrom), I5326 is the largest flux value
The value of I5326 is 63.2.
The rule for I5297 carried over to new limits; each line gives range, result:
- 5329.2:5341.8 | 63.7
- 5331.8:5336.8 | 65.6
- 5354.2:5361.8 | 72.9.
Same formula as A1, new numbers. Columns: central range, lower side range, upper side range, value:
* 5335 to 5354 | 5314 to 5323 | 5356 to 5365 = 0.02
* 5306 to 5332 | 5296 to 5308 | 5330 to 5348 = -0.02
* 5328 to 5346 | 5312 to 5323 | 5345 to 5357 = 0.08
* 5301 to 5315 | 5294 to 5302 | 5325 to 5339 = -0.20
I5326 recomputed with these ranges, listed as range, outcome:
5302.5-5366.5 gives 79.5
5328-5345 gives 71.9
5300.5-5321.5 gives 77.5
